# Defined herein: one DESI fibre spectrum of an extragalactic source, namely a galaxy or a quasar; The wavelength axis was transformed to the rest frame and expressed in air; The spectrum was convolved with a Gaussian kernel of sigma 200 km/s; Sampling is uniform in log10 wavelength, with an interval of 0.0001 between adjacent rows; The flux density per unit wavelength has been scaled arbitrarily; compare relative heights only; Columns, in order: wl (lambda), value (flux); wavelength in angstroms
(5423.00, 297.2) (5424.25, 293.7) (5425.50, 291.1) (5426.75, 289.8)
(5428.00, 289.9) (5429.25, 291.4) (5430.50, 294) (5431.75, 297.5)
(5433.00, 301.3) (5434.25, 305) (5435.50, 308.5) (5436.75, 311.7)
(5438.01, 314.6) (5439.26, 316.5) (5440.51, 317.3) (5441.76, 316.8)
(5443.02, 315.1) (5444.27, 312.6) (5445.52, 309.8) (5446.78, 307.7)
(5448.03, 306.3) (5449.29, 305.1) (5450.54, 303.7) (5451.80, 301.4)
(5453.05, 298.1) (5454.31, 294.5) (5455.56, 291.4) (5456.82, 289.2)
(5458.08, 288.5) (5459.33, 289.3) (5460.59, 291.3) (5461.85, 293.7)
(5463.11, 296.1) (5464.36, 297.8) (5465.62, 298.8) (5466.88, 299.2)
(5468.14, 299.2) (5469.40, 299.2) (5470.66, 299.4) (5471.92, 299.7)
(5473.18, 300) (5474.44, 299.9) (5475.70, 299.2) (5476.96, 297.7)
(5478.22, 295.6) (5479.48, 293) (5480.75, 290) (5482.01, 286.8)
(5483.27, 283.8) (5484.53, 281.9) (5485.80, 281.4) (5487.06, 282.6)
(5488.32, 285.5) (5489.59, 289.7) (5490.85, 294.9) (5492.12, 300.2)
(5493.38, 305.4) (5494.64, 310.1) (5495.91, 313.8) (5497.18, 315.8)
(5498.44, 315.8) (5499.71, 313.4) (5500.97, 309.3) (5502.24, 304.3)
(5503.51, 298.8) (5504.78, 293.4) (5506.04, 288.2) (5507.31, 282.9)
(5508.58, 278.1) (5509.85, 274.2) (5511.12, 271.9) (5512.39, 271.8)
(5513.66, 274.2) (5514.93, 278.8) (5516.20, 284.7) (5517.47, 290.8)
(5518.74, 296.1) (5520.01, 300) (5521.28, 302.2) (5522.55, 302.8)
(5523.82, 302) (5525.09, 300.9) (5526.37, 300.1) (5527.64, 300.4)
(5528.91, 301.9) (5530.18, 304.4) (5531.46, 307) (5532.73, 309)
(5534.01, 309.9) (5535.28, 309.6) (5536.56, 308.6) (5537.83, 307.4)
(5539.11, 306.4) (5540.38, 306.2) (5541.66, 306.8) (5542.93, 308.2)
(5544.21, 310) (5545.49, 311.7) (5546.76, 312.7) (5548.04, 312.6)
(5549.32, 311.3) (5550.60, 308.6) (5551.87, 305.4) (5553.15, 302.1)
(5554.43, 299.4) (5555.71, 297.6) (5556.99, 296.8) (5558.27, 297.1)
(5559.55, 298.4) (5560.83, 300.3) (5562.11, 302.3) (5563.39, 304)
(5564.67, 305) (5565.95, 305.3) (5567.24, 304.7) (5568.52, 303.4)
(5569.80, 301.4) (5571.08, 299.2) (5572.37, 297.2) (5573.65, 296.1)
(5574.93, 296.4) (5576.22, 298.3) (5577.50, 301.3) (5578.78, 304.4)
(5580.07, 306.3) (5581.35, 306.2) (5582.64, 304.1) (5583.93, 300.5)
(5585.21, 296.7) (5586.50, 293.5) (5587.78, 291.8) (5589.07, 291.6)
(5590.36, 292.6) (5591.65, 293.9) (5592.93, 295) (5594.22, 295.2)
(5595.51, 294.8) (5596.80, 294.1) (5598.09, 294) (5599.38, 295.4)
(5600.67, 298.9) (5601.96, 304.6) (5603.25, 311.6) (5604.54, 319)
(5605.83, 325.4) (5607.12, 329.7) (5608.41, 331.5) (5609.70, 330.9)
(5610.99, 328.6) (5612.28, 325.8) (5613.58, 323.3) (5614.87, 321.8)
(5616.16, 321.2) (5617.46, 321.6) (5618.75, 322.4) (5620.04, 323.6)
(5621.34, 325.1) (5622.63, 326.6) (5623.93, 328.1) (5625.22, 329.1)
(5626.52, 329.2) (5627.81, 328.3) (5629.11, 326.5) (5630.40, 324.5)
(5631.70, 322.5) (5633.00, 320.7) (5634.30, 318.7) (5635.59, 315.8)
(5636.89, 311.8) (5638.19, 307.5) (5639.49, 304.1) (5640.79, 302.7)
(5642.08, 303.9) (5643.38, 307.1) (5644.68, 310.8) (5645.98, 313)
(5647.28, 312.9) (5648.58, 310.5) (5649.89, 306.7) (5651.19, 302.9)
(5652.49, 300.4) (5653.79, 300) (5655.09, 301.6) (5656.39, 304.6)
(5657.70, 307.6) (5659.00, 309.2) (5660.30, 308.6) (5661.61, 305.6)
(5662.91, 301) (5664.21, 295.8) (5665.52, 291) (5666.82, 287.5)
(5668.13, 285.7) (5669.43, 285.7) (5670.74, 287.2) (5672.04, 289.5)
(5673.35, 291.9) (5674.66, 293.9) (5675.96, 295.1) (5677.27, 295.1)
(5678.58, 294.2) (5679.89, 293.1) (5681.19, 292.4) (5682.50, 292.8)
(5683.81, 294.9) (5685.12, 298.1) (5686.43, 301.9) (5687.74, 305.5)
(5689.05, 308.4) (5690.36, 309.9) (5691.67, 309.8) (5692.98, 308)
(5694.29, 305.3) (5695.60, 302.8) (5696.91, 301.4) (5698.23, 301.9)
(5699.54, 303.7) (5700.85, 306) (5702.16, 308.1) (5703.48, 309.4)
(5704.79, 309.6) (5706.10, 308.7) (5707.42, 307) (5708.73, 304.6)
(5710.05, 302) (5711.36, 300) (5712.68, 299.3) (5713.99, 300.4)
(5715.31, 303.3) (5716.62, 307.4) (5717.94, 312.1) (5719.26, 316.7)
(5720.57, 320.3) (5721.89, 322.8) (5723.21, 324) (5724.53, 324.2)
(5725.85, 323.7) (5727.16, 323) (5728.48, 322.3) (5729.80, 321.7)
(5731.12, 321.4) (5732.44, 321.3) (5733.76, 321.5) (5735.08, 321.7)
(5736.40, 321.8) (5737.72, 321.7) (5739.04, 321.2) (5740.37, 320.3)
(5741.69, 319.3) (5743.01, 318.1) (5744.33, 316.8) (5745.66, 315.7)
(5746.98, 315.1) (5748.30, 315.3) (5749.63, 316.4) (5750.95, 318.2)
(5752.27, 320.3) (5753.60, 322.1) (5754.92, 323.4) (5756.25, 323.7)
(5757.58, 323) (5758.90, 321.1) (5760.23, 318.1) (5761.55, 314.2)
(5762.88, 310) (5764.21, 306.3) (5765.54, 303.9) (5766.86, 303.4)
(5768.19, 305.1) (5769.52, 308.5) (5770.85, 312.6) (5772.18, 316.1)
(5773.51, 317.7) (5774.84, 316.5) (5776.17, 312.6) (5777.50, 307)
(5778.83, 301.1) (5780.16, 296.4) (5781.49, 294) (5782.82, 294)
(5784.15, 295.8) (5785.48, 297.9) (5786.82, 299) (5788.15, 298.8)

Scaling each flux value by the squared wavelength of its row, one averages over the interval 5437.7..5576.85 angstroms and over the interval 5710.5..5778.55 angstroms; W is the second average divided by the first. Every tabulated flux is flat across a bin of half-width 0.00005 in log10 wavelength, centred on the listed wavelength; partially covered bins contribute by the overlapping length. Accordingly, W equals 1.1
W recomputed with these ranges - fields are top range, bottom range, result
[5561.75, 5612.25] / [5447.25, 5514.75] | 1.07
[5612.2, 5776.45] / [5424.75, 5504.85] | 1.13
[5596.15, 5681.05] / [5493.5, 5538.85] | 1.08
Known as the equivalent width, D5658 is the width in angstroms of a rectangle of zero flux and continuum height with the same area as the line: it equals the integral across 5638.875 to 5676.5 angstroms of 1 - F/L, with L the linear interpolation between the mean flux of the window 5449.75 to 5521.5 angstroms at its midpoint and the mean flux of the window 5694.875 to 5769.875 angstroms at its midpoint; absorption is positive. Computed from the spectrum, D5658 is 0.9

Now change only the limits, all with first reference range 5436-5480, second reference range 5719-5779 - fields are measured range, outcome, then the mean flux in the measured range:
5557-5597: 1.15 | 299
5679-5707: 0.97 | 303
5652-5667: 0.52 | 302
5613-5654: -0.72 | 317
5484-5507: 0.34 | 299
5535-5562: 0.08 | 305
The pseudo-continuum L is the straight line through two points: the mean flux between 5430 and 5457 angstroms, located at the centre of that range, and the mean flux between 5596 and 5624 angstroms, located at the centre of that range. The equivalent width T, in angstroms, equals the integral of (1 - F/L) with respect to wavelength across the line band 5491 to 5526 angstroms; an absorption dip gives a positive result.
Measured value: 1.7 angstroms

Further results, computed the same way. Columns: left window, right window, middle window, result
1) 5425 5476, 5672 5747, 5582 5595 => 0.42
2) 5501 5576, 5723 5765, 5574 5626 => -0.75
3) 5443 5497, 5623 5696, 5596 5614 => -0.71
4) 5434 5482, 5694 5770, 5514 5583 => 0.63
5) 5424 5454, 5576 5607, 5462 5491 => 0.94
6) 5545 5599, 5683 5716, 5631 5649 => -0.54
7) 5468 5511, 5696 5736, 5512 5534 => 0.13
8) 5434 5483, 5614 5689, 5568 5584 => 0.19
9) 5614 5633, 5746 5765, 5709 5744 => 0.29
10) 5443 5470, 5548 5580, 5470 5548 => 0.67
